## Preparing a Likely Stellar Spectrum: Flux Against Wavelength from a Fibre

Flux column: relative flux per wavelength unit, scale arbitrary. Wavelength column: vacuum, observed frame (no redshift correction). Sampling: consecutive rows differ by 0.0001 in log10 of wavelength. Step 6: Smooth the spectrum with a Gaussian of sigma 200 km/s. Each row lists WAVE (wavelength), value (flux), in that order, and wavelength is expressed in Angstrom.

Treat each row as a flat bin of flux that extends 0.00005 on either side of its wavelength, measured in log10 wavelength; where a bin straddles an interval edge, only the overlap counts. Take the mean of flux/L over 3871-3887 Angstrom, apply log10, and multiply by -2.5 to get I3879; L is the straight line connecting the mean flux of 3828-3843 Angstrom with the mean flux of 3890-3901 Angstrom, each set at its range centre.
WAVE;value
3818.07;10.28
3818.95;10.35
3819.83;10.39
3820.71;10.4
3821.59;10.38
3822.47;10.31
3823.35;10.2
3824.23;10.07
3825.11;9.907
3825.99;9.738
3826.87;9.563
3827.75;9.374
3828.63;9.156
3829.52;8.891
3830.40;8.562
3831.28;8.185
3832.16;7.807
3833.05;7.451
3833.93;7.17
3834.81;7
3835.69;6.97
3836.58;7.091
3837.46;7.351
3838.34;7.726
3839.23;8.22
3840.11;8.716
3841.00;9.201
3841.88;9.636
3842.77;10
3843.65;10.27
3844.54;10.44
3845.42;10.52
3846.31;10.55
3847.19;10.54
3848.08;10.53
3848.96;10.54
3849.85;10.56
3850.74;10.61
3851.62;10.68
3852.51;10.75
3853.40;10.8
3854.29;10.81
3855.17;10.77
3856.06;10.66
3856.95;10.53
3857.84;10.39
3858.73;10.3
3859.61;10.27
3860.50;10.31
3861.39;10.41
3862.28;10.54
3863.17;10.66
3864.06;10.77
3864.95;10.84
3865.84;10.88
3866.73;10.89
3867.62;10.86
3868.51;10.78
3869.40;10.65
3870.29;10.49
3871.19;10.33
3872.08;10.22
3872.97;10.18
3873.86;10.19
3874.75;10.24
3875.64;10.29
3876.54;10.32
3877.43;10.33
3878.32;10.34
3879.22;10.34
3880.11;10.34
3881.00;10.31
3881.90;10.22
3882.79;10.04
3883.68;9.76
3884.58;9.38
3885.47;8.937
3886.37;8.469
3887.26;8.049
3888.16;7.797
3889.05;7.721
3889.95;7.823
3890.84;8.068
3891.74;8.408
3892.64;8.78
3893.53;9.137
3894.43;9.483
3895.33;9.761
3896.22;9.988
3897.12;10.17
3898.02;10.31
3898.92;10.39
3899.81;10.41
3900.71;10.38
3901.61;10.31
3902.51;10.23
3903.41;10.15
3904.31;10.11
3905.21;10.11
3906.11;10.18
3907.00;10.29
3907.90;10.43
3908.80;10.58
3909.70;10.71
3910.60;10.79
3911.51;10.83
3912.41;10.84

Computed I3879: -0.09 mag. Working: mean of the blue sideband 8.17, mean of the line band 9.99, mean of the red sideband 9.53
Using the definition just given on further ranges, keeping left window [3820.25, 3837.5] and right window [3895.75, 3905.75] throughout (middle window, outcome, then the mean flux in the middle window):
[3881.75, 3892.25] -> 0.15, 8.68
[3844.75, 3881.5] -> -0.11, 10.5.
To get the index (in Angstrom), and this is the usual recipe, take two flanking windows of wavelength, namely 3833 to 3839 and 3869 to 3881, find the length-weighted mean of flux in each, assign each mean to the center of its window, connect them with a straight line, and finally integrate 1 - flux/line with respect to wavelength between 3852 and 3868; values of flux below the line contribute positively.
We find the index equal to -2.6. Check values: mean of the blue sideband 7.28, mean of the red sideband 10.3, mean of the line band 10.6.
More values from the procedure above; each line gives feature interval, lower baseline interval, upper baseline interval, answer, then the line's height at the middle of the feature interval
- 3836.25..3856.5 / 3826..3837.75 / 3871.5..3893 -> -3.3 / 8.5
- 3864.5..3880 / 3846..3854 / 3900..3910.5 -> 0.0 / 10.5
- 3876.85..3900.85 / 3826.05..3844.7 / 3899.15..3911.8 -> 1.2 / 9.94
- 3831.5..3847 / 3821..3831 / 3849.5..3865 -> 2.2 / 10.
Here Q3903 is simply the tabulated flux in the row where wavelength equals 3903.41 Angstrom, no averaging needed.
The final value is 10.15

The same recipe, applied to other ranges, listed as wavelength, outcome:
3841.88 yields 9.636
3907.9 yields 10.43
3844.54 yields 10.44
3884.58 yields 9.38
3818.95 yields 10.35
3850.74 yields 10.61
